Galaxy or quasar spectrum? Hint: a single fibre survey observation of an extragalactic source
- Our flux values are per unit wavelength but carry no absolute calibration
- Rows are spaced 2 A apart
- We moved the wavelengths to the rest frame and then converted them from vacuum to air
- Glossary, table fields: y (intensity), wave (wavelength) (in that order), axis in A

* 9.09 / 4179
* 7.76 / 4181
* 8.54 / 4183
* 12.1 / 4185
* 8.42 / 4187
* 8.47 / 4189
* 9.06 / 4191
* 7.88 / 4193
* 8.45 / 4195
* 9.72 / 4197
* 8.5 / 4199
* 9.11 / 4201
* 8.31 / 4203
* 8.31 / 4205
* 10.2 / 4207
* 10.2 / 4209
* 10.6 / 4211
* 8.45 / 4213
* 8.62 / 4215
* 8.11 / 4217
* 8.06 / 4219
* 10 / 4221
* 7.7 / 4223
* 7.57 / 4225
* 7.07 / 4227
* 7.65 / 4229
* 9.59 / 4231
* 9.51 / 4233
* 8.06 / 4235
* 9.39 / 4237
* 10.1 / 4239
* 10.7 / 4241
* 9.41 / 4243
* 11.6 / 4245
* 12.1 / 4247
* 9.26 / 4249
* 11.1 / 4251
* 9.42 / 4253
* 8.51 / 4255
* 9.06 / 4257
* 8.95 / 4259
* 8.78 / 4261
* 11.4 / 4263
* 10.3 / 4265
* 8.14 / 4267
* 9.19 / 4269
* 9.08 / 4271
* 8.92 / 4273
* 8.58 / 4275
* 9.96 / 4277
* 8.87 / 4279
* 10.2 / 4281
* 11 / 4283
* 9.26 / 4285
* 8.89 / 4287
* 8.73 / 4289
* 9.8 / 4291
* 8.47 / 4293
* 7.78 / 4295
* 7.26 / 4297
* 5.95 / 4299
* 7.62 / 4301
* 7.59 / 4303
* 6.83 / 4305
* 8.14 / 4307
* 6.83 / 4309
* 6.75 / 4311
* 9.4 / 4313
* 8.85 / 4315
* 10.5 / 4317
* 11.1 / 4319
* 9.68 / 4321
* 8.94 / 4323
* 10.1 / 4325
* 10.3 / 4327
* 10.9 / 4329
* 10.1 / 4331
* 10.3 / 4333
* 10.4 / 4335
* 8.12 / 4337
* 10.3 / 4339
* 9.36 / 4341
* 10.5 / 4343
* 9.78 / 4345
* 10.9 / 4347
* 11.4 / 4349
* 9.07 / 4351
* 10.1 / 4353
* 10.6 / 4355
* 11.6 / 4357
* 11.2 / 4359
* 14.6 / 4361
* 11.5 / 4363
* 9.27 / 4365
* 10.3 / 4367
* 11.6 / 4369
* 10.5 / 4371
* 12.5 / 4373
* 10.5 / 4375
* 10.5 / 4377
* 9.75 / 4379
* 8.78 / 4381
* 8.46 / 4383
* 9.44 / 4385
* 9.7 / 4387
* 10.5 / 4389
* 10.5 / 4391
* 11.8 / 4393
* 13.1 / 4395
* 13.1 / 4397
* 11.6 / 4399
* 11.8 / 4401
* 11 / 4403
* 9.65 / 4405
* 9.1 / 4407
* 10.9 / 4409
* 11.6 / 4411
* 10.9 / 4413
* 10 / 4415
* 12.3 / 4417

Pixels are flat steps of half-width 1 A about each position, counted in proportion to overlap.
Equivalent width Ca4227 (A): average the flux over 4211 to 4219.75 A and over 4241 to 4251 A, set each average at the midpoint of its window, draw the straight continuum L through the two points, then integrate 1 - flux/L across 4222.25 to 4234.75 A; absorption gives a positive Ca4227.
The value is 1.7 A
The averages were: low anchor 8.58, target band 8.18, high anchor 10.7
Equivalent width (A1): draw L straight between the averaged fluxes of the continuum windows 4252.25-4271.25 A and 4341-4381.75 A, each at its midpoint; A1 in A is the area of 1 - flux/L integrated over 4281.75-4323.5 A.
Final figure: 5.6 A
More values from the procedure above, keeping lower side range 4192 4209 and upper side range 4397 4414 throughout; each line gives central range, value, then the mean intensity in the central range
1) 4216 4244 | 1.3 A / 8.78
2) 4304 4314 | 2.4 A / 7.59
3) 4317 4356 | 0.6 A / 10.1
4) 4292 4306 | 3.6 A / 7.36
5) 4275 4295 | 0.8 A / 9.34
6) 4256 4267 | -0.1 A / 9.56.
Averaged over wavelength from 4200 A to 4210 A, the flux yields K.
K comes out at 9.23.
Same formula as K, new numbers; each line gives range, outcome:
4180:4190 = 9.06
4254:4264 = 9.34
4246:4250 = 10.7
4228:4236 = 8.7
